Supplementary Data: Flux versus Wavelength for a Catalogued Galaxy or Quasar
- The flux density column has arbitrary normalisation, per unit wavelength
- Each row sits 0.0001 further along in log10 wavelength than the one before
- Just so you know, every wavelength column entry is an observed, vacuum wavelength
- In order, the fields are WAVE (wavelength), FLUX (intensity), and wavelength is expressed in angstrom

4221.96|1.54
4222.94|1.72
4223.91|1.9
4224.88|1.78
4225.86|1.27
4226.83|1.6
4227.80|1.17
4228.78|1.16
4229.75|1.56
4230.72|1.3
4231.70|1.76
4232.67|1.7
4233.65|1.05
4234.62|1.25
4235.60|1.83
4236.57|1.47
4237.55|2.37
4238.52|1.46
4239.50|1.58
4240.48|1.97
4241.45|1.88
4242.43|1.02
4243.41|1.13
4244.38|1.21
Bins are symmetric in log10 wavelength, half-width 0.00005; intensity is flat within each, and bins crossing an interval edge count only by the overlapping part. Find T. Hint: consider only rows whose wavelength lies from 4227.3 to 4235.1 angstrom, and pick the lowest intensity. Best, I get 1.05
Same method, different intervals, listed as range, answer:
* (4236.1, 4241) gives 1.46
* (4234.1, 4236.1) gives 1.25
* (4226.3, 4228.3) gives 1.17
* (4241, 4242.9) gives 1.02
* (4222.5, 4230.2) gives 1.16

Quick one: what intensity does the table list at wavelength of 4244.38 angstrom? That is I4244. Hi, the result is 1.21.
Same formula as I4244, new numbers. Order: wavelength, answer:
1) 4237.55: 2.37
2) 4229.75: 1.56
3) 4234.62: 1.25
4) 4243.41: 1.13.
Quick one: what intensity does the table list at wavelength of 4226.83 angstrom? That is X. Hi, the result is 1.6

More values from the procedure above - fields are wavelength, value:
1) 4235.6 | 1.83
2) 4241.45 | 1.88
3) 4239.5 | 1.58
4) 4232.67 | 1.7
